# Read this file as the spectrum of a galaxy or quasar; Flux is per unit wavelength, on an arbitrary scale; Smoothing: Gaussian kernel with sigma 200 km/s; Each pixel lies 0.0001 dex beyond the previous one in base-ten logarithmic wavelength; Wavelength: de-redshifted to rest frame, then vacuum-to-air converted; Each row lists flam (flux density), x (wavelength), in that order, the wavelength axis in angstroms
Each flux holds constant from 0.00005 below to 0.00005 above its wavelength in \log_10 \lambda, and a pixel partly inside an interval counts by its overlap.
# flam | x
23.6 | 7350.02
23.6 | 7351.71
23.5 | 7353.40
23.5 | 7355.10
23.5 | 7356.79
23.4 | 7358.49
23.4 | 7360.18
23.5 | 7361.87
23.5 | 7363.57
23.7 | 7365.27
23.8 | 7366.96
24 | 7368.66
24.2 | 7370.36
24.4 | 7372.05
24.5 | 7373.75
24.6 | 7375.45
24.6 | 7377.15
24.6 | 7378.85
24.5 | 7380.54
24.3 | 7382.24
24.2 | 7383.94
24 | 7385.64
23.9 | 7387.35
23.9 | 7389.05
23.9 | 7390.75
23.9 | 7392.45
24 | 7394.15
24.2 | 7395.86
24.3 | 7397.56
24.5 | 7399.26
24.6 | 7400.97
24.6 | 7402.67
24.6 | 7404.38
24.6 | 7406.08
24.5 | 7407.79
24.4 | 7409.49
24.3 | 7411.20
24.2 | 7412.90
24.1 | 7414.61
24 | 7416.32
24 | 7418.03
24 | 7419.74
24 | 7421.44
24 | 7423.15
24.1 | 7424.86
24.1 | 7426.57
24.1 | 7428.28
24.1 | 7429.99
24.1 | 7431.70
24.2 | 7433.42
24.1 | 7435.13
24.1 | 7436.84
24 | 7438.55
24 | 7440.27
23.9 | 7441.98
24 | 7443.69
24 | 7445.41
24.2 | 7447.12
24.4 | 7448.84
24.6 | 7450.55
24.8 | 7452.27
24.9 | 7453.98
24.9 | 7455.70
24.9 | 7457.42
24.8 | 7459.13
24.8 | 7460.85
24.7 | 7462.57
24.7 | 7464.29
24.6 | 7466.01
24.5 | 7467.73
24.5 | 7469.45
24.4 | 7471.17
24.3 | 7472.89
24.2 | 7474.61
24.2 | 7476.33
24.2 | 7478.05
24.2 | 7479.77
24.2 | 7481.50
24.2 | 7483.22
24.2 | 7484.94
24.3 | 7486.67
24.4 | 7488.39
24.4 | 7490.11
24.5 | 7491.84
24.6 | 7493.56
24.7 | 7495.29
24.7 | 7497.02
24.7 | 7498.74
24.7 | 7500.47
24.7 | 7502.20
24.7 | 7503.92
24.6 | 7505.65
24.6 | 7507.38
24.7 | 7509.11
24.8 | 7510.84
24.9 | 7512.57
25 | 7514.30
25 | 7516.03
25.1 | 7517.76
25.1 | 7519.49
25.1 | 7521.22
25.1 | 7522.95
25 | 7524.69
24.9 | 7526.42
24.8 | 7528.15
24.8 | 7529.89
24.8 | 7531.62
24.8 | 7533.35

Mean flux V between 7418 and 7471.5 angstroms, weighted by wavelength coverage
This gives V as 24.3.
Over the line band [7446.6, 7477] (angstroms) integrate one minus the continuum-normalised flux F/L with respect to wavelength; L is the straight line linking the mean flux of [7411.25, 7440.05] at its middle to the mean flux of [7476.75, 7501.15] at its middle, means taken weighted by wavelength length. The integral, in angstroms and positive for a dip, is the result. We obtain -0.4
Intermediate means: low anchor 24.1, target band 24.6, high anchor 24.4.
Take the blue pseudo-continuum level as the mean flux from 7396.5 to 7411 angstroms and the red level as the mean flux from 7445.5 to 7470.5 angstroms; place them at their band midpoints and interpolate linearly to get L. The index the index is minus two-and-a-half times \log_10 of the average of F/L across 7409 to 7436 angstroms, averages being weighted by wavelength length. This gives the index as 0.02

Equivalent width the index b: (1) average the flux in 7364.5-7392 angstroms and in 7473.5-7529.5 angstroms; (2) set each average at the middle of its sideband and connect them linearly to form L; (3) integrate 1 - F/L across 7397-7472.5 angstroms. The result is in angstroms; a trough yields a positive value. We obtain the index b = 0.17 angstroms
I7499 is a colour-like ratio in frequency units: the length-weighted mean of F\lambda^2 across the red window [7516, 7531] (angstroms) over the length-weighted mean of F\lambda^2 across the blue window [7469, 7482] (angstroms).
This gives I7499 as 1.04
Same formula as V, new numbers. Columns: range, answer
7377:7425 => 24.2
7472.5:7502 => 24.4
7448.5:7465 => 24.8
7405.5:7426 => 24.2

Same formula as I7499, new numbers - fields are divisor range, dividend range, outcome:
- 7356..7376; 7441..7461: 1.05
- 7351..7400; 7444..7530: 1.06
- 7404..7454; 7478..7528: 1.04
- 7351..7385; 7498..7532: 1.08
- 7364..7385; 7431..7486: 1.03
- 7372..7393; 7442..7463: 1.03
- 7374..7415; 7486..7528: 1.05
